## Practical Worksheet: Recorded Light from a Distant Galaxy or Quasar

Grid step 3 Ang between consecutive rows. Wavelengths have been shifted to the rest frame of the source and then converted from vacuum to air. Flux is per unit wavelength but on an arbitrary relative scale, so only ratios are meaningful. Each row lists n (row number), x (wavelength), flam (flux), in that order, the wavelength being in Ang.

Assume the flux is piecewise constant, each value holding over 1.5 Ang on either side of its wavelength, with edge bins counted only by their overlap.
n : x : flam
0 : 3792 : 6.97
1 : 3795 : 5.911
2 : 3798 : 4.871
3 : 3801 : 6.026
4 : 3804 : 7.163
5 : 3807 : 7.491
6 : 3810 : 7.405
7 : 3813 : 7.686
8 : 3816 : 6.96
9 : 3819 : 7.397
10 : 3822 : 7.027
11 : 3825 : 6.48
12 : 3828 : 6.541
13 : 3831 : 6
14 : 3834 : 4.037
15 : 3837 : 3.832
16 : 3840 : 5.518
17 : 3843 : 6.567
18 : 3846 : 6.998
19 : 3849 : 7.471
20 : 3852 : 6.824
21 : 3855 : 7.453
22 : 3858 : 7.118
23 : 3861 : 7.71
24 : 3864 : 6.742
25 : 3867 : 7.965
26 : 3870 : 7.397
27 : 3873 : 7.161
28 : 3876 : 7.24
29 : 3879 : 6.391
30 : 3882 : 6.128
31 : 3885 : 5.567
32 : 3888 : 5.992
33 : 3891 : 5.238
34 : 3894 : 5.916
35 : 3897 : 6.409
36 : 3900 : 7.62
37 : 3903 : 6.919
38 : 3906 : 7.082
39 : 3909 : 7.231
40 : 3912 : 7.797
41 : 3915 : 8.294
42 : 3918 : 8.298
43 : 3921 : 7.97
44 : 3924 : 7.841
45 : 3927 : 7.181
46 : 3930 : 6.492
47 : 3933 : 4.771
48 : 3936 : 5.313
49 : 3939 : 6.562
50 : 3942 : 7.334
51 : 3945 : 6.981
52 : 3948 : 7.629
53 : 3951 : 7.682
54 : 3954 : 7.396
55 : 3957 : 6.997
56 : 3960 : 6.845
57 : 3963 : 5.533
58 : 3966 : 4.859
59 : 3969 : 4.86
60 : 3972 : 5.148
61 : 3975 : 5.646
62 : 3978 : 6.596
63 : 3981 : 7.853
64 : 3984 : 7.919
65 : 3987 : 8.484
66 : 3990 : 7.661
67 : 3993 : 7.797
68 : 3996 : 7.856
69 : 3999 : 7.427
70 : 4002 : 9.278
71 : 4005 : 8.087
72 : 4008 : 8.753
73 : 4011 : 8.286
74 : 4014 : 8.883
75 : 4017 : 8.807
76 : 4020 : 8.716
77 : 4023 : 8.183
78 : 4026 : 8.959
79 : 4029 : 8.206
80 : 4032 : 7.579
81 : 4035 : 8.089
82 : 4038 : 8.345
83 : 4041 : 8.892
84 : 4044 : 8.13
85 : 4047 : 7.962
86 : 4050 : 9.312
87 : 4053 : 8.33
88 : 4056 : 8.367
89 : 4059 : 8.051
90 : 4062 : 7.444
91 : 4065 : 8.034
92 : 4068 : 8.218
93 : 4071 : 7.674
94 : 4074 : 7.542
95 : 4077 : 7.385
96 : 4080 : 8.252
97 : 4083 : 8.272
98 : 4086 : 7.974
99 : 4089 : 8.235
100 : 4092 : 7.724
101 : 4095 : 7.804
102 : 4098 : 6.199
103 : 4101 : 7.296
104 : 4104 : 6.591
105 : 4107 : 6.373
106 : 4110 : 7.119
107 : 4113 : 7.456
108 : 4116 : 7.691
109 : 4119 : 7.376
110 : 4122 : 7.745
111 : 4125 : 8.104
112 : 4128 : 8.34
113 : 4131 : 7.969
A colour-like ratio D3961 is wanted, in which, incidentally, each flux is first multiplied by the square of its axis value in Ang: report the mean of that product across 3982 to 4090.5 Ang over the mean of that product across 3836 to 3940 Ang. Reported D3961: 1.3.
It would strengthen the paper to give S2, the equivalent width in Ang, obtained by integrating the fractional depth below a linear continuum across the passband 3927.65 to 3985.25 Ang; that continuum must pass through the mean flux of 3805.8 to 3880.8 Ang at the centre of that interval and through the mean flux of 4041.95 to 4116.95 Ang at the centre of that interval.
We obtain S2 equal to 6.3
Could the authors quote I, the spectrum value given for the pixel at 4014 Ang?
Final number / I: 8.883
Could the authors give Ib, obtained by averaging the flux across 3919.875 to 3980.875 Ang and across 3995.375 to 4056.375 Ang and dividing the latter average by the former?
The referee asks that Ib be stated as 1.29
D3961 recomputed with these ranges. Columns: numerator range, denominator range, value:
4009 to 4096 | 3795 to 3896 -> 1.39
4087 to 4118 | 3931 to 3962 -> 1.17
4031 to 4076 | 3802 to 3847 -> 1.41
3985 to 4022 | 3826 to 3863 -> 1.42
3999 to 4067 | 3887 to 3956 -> 1.27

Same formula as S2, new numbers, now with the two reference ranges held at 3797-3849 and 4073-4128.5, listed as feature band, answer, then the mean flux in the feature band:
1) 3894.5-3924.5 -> -3.2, 7.48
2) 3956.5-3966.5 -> 1.3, 6.08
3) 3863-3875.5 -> -1.4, 7.33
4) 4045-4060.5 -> -2.2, 8.4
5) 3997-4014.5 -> -3.1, 8.41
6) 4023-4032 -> -1.4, 8.35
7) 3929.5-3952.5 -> 1.0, 6.6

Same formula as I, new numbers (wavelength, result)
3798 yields 4.871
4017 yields 8.807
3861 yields 7.71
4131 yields 7.969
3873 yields 7.161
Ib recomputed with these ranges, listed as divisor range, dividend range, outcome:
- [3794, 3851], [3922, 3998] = 1.06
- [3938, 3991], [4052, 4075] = 1.18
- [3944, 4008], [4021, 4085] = 1.15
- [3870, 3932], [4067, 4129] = 1.09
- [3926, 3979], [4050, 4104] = 1.24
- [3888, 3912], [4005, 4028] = 1.29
